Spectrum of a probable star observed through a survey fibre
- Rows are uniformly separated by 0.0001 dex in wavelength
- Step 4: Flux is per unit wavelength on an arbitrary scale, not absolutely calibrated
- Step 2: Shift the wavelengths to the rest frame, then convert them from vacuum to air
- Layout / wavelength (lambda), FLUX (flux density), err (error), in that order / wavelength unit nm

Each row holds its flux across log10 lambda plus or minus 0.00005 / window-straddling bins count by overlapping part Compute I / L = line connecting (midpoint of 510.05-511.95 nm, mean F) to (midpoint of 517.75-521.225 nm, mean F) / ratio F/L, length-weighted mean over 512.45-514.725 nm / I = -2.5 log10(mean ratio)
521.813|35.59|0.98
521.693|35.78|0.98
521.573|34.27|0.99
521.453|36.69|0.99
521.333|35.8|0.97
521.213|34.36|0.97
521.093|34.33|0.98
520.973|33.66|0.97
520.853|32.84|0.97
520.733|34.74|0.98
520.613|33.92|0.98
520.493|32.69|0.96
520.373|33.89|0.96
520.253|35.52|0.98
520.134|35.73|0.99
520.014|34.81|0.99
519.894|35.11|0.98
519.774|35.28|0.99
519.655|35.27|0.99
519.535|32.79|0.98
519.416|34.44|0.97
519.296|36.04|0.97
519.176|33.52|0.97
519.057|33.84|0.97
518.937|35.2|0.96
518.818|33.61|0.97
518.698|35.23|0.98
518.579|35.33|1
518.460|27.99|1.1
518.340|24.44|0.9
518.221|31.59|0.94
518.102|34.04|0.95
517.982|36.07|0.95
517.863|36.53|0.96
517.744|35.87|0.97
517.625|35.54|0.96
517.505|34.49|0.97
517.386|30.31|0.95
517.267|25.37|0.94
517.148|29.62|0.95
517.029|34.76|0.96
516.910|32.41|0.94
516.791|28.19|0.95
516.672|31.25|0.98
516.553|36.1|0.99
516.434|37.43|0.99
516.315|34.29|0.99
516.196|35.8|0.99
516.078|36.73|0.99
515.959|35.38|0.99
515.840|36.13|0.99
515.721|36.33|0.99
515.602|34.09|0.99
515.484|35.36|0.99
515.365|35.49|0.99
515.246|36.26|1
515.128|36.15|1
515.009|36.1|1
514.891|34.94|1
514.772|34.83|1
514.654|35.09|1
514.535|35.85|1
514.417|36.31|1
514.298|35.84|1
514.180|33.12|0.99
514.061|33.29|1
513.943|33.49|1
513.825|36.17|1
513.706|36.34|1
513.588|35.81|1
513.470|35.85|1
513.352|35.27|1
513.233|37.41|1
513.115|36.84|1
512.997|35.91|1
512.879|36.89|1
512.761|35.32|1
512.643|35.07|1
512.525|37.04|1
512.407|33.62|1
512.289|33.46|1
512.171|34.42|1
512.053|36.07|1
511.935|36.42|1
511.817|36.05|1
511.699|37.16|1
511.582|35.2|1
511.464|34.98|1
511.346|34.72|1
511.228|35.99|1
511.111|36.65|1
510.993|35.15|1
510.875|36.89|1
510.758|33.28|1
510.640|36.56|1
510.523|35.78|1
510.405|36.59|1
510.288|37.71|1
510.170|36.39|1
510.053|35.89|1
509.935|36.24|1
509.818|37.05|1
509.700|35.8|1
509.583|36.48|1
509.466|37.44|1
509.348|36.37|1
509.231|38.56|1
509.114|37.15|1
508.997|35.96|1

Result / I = -0.01 mag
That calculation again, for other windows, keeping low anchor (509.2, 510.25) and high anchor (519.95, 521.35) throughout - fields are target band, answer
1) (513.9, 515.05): 0.02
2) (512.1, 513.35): 0.01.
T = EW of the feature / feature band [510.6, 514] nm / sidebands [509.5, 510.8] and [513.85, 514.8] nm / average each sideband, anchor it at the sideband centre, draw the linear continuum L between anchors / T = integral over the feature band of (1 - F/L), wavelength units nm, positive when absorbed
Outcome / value -0.02 nm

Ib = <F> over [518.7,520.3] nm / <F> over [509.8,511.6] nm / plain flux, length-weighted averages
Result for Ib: 0.97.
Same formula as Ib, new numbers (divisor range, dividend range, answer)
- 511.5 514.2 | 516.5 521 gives 0.94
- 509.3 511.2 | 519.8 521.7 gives 0.95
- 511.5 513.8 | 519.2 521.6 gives 0.97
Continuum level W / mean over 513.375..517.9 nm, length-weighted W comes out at 34.5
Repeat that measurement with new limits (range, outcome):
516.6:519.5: 32.8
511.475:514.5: 35.5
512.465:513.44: 36.2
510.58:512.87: 35.5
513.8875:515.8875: 35.2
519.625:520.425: 35.1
